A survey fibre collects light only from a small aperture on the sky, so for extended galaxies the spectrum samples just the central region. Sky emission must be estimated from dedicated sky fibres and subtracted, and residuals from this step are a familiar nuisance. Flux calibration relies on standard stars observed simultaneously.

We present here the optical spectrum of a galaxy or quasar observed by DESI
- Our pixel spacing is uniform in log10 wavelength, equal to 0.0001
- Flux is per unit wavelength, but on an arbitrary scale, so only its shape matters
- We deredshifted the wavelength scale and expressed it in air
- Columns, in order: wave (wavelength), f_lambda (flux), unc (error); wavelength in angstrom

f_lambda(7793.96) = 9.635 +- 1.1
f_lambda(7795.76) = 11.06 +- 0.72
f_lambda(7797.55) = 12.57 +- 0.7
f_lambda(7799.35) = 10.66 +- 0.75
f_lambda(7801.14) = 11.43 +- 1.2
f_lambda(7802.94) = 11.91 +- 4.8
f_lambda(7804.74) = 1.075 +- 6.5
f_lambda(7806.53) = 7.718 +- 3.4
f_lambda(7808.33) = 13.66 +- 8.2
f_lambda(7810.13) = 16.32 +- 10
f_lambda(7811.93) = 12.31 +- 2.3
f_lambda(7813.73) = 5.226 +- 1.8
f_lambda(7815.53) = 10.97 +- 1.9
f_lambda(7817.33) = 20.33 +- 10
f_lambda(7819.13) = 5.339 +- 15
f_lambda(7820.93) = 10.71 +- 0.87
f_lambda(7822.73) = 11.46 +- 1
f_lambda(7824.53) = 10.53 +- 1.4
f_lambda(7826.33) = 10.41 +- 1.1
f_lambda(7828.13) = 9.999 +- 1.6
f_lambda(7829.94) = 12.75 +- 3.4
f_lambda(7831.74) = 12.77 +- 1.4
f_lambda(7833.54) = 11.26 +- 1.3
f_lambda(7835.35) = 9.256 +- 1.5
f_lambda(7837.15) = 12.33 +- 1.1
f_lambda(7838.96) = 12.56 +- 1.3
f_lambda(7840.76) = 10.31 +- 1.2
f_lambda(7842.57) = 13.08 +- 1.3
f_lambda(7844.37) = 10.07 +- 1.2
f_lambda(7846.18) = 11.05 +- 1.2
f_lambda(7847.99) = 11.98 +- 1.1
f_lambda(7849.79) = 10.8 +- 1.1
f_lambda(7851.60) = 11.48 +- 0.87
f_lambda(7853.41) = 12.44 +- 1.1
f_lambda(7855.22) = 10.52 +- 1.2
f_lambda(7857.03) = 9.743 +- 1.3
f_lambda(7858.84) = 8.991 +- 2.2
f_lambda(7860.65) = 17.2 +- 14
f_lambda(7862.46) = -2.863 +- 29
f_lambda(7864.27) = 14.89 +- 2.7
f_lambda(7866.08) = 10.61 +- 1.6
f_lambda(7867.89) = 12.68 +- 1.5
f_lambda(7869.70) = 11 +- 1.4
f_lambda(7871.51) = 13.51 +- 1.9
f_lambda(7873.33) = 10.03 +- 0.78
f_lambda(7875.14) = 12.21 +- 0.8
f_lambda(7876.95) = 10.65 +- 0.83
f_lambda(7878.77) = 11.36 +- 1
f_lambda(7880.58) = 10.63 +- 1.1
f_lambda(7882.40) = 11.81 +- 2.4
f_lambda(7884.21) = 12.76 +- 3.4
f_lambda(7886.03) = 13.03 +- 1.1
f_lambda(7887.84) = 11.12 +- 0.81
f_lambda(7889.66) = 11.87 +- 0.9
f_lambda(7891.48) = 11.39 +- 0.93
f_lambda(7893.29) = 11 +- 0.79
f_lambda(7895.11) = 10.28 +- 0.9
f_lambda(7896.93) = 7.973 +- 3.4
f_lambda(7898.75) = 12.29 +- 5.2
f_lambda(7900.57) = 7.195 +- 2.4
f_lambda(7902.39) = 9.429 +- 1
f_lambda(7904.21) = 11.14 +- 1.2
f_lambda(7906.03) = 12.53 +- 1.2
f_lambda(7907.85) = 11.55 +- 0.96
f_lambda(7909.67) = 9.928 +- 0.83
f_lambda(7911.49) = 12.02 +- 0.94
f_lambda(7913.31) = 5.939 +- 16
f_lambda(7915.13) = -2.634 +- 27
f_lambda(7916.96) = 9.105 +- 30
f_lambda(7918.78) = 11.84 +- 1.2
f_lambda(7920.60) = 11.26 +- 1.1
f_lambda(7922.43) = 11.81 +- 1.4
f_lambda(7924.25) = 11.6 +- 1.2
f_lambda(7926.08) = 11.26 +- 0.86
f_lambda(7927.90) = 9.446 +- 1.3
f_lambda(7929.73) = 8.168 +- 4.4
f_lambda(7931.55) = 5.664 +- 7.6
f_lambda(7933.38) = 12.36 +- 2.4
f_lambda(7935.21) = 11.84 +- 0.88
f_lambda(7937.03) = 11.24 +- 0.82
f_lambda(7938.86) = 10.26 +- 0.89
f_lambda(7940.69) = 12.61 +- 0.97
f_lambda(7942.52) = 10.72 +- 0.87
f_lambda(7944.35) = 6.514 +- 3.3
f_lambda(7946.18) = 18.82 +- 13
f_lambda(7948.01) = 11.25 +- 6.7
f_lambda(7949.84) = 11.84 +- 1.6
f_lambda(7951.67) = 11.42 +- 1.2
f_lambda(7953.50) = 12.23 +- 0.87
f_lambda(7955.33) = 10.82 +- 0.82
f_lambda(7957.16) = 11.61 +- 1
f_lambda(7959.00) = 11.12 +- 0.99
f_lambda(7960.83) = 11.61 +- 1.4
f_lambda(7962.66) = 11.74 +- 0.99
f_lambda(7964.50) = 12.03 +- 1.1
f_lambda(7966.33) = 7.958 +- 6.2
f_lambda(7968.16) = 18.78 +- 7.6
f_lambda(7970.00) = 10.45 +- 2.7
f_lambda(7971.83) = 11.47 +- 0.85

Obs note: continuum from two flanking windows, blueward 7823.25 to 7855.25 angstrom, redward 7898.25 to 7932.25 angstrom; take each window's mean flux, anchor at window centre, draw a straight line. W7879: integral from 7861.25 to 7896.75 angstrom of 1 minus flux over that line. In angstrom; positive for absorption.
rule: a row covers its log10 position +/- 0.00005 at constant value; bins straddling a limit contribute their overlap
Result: -2.12 angstrom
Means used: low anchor 11.3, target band 10.9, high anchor 9.44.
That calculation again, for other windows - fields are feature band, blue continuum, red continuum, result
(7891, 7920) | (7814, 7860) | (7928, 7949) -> 4.01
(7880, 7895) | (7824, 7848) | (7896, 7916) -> -3.36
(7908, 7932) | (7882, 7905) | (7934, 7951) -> 4.84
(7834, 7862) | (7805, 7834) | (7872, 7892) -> 0.28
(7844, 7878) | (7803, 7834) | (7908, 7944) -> -1.83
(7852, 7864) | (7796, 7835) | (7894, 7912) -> 1.06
